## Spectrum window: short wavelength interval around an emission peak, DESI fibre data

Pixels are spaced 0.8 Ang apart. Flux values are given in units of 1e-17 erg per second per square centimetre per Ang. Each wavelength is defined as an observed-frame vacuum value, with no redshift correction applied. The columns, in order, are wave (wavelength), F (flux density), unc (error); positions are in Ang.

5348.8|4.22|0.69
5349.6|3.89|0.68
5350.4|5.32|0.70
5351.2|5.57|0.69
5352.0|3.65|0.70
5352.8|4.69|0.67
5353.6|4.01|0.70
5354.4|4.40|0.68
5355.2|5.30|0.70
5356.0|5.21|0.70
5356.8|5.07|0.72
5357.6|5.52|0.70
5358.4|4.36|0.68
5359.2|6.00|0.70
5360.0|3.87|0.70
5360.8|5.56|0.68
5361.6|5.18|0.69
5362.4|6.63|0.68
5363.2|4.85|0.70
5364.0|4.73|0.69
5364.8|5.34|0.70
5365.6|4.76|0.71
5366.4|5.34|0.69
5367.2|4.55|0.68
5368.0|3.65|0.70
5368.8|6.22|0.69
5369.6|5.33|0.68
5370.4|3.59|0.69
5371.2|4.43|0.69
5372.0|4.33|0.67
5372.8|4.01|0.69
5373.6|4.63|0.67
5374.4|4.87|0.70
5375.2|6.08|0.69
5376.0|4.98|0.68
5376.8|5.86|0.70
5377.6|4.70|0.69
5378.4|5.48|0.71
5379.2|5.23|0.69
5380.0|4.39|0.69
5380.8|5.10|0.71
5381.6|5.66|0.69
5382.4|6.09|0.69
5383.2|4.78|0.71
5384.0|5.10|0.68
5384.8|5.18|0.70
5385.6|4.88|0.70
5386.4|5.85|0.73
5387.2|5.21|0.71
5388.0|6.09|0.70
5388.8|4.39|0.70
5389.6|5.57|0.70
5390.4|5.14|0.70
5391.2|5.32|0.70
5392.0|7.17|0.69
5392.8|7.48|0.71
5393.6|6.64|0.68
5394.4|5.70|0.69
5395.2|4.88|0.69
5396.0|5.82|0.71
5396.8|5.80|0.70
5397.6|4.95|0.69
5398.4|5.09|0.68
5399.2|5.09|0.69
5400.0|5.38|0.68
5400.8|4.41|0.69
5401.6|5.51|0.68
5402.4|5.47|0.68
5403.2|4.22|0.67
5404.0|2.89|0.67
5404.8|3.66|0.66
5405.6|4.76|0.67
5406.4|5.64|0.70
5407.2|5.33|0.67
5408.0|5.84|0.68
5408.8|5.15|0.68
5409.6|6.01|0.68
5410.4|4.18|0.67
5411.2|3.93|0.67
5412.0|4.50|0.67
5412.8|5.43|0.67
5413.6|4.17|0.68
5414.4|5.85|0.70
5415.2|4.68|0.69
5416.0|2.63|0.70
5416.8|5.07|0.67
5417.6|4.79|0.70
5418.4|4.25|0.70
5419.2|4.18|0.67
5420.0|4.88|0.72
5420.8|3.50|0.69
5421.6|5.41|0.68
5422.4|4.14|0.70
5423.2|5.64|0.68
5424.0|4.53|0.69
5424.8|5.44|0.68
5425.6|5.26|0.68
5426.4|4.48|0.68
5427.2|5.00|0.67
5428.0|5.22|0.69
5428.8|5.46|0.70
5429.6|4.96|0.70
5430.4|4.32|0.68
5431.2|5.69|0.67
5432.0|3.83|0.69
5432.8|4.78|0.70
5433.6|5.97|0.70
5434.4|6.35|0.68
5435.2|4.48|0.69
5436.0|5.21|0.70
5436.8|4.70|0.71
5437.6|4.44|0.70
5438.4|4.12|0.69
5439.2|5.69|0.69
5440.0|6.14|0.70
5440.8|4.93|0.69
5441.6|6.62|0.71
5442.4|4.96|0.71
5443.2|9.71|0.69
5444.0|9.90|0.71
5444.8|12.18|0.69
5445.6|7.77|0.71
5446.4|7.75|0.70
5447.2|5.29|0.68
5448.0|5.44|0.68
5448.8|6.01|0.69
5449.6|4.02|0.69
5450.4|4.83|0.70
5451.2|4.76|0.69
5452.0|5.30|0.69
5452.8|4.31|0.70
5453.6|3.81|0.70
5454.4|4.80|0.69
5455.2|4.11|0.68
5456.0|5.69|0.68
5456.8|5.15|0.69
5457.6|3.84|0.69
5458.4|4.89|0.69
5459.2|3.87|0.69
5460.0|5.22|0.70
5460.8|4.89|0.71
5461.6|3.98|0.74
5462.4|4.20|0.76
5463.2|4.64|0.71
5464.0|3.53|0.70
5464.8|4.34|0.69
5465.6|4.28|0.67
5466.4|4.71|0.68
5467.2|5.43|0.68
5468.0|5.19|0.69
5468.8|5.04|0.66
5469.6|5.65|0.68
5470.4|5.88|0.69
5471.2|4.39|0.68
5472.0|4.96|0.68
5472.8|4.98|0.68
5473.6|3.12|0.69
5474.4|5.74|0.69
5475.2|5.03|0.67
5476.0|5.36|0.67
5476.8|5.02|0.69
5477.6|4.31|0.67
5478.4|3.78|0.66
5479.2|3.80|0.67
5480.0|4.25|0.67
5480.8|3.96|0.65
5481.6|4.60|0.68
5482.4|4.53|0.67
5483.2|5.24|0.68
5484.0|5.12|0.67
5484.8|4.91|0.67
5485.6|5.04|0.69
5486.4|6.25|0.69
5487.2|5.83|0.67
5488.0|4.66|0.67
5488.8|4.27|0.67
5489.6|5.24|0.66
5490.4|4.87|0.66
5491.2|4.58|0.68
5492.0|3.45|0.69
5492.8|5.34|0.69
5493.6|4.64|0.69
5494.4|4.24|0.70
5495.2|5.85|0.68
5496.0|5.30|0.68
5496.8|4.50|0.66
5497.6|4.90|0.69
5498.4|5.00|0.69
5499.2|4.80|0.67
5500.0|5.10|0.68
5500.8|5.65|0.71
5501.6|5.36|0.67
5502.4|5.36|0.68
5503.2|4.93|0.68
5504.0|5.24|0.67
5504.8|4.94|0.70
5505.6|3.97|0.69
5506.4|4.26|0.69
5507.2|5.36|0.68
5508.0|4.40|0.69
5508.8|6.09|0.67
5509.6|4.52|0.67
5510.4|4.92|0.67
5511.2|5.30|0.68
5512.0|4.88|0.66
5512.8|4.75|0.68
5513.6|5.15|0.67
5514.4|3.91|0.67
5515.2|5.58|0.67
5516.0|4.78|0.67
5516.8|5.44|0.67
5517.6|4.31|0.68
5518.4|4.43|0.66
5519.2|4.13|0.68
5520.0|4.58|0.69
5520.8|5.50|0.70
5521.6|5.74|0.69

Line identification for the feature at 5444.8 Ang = [O III] 5007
